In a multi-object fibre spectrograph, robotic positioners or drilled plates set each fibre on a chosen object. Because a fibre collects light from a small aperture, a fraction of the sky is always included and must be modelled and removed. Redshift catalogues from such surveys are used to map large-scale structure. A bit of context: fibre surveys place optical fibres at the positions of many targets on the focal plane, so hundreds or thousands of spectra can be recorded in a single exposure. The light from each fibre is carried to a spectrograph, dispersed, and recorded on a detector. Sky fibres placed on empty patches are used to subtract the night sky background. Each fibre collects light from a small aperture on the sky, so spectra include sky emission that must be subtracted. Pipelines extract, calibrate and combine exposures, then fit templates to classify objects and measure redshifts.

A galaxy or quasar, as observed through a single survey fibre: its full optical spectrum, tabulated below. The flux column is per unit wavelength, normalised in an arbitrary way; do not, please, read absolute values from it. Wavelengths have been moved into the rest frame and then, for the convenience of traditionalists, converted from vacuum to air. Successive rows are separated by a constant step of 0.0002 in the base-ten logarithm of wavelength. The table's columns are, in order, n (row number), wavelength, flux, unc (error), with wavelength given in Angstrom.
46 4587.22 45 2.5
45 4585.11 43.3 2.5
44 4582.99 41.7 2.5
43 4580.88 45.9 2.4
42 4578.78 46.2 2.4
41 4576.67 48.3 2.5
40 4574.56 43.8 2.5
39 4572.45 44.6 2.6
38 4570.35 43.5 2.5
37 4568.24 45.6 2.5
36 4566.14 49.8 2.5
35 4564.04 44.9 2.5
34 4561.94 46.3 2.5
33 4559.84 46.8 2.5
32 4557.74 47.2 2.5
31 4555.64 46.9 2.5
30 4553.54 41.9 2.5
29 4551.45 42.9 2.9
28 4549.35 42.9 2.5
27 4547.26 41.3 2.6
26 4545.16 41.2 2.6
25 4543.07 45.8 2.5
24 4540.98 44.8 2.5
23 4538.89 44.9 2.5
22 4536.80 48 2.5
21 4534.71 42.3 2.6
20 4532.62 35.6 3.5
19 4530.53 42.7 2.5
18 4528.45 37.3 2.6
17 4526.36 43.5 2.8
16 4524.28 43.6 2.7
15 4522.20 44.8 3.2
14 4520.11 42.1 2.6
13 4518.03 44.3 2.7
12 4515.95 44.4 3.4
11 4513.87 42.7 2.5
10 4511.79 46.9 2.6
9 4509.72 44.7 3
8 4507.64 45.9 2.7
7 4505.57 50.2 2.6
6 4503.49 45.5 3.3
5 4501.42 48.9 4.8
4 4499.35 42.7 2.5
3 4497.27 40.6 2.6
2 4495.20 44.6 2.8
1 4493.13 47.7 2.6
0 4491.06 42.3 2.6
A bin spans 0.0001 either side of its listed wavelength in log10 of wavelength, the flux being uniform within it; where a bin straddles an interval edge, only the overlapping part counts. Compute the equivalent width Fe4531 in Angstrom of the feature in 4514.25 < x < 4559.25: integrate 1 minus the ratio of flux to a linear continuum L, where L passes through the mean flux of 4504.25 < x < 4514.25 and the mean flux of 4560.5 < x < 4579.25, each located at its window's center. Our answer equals 2.8 Angstrom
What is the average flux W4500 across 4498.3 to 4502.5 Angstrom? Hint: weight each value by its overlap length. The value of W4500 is 45.8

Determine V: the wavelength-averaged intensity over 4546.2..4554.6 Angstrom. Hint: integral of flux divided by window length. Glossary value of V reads 42.2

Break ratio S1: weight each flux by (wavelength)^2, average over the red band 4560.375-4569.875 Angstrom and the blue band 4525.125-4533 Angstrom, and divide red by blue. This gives 1.2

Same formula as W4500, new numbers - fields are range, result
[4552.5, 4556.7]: 44.4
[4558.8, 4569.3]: 46.7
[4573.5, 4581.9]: 46.1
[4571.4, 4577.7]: 45.5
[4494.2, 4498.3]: 42.6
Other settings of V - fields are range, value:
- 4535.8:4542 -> 45.9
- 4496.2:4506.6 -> 45.5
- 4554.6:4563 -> 46.8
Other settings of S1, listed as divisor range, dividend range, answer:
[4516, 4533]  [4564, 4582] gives 1.11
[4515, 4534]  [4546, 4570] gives 1.09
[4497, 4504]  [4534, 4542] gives 1.02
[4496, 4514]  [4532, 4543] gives 0.97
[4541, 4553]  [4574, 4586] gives 1.06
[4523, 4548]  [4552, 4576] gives 1.08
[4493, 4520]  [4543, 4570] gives 1.02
